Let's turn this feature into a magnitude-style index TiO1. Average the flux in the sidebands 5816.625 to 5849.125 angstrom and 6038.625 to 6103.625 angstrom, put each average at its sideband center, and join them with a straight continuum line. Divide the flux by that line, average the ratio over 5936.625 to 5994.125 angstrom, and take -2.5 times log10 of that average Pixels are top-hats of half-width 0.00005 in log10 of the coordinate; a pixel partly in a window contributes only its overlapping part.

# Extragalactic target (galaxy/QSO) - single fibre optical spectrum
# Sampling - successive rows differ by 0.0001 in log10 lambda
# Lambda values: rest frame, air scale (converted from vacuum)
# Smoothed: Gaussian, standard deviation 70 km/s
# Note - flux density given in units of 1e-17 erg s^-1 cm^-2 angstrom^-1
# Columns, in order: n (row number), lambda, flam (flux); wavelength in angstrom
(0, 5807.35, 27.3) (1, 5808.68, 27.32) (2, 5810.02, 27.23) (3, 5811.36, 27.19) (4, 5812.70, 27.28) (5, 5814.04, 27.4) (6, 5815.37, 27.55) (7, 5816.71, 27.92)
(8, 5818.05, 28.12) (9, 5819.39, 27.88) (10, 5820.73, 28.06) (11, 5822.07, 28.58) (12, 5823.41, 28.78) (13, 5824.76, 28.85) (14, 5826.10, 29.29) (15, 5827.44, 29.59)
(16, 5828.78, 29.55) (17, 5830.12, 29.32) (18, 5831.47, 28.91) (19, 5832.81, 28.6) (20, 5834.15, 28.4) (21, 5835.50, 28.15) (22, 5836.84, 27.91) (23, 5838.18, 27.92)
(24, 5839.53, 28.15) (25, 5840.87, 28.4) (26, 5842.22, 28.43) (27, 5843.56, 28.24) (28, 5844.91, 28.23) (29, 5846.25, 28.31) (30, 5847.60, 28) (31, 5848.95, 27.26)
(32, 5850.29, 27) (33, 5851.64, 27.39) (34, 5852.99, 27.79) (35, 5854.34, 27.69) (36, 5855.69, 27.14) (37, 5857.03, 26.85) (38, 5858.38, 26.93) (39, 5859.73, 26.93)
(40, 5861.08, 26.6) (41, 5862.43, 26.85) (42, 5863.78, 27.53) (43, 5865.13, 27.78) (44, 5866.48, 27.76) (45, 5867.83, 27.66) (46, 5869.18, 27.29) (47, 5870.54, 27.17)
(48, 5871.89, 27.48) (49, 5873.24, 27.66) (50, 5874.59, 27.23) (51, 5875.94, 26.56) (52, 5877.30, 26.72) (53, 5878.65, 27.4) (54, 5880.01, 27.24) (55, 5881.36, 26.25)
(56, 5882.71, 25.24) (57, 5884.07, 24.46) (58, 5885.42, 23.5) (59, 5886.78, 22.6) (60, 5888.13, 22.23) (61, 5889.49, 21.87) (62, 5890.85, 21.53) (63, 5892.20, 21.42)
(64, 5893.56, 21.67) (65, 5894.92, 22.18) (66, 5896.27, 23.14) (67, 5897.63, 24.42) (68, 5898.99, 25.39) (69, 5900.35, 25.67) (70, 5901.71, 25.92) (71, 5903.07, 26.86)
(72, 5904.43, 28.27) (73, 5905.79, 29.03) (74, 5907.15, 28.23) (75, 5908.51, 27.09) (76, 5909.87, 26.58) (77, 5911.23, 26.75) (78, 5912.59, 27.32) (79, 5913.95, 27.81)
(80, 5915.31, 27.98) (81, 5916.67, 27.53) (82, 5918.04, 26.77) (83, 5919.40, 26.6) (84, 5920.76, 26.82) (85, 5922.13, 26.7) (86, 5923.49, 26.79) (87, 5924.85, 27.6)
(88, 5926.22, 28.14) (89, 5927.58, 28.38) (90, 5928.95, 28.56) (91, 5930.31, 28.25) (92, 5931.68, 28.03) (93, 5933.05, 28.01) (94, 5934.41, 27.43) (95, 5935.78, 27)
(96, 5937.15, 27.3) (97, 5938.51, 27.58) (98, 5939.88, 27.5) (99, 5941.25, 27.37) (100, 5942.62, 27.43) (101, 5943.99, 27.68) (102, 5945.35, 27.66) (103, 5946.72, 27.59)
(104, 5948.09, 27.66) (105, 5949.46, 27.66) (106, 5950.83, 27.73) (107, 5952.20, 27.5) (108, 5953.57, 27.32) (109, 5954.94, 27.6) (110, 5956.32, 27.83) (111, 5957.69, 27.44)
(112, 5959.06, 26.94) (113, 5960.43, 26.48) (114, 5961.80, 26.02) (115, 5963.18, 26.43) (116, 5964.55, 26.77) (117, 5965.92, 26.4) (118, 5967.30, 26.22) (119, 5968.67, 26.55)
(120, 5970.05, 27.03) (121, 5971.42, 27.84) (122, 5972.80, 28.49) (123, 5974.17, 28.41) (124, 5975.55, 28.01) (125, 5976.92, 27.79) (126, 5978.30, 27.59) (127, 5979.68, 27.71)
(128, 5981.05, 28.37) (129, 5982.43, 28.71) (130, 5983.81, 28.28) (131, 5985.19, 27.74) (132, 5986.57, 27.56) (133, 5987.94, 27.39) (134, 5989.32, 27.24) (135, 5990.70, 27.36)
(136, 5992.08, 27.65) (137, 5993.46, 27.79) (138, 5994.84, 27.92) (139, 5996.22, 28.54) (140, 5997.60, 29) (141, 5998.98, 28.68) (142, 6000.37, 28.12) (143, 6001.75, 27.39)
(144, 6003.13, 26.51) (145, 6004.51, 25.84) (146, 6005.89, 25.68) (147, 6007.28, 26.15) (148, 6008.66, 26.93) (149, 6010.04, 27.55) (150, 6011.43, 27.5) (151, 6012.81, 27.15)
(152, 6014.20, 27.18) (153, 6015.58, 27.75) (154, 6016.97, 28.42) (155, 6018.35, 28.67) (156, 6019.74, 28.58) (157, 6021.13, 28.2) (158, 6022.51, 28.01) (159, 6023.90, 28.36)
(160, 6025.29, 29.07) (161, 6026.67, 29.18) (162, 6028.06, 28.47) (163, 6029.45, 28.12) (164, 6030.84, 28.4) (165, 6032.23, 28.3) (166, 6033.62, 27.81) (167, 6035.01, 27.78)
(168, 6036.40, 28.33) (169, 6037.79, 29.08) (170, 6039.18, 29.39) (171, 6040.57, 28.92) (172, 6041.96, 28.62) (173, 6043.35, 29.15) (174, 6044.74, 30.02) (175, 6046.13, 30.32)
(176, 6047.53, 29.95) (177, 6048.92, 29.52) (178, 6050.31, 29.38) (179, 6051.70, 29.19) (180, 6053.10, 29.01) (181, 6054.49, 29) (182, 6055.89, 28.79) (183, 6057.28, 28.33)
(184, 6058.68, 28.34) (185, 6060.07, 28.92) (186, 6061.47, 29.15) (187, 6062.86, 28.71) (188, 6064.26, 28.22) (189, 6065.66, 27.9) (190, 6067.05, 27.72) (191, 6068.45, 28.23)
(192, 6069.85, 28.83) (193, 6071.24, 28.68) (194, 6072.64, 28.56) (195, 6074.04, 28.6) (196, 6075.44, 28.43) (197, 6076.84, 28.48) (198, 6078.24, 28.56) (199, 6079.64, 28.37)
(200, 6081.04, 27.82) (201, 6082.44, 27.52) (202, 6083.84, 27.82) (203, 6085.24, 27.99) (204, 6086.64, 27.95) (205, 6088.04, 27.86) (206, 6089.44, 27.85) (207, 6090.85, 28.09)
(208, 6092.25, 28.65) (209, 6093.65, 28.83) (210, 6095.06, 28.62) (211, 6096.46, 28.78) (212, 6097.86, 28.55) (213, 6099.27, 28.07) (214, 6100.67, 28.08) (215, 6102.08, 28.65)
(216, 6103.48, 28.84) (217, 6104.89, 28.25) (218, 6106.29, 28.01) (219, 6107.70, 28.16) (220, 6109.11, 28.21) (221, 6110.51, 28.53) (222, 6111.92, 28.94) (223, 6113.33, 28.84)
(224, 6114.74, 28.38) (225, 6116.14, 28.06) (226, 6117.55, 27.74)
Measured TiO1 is 0.042 mag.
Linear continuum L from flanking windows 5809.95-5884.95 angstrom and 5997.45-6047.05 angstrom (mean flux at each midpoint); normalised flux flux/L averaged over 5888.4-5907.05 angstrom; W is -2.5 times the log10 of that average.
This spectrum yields 0.138 mag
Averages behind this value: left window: 27.7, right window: 28.1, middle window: 24.5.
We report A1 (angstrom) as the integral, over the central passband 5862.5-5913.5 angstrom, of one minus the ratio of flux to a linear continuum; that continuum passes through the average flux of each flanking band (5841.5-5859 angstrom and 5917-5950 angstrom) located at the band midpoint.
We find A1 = 3.34 angstrom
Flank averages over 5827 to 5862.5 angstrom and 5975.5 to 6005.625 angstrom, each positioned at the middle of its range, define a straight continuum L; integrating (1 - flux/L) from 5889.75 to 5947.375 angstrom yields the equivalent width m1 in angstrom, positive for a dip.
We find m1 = 2.5 angstrom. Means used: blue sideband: 28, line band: 26.6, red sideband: 27.8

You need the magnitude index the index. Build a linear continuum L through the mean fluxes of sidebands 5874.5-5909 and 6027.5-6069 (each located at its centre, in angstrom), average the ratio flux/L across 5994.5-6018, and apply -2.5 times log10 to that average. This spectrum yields 0.013 mag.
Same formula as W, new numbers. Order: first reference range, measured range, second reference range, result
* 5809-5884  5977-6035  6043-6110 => 0.018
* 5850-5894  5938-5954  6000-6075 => -0.021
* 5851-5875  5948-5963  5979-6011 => 0.010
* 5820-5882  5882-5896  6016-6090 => 0.226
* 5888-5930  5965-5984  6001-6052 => -0.015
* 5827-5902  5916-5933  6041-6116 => -0.016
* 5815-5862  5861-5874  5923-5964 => 0.020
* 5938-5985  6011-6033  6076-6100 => -0.015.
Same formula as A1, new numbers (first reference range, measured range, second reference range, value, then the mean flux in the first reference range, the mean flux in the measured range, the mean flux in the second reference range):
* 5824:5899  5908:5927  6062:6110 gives -0.07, 26.7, 27.2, 28.3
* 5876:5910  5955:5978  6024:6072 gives -0.34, 25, 27.2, 28.8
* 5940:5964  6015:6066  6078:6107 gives -1.55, 27.3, 28.7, 28.2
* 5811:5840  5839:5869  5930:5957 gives 0.62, 28.3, 27.6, 27.6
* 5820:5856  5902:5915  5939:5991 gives 0.15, 28.3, 27.5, 27.5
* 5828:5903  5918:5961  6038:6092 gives -0.31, 26.5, 27.5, 28.6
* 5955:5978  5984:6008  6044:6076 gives 0.21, 27.2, 27.5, 28.9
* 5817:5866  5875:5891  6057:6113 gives 1.89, 28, 24.8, 28.4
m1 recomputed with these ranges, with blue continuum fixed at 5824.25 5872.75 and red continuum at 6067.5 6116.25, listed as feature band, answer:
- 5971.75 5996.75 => 0.2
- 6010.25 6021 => 0.1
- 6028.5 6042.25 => -0.1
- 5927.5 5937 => 0.1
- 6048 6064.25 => -0.4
